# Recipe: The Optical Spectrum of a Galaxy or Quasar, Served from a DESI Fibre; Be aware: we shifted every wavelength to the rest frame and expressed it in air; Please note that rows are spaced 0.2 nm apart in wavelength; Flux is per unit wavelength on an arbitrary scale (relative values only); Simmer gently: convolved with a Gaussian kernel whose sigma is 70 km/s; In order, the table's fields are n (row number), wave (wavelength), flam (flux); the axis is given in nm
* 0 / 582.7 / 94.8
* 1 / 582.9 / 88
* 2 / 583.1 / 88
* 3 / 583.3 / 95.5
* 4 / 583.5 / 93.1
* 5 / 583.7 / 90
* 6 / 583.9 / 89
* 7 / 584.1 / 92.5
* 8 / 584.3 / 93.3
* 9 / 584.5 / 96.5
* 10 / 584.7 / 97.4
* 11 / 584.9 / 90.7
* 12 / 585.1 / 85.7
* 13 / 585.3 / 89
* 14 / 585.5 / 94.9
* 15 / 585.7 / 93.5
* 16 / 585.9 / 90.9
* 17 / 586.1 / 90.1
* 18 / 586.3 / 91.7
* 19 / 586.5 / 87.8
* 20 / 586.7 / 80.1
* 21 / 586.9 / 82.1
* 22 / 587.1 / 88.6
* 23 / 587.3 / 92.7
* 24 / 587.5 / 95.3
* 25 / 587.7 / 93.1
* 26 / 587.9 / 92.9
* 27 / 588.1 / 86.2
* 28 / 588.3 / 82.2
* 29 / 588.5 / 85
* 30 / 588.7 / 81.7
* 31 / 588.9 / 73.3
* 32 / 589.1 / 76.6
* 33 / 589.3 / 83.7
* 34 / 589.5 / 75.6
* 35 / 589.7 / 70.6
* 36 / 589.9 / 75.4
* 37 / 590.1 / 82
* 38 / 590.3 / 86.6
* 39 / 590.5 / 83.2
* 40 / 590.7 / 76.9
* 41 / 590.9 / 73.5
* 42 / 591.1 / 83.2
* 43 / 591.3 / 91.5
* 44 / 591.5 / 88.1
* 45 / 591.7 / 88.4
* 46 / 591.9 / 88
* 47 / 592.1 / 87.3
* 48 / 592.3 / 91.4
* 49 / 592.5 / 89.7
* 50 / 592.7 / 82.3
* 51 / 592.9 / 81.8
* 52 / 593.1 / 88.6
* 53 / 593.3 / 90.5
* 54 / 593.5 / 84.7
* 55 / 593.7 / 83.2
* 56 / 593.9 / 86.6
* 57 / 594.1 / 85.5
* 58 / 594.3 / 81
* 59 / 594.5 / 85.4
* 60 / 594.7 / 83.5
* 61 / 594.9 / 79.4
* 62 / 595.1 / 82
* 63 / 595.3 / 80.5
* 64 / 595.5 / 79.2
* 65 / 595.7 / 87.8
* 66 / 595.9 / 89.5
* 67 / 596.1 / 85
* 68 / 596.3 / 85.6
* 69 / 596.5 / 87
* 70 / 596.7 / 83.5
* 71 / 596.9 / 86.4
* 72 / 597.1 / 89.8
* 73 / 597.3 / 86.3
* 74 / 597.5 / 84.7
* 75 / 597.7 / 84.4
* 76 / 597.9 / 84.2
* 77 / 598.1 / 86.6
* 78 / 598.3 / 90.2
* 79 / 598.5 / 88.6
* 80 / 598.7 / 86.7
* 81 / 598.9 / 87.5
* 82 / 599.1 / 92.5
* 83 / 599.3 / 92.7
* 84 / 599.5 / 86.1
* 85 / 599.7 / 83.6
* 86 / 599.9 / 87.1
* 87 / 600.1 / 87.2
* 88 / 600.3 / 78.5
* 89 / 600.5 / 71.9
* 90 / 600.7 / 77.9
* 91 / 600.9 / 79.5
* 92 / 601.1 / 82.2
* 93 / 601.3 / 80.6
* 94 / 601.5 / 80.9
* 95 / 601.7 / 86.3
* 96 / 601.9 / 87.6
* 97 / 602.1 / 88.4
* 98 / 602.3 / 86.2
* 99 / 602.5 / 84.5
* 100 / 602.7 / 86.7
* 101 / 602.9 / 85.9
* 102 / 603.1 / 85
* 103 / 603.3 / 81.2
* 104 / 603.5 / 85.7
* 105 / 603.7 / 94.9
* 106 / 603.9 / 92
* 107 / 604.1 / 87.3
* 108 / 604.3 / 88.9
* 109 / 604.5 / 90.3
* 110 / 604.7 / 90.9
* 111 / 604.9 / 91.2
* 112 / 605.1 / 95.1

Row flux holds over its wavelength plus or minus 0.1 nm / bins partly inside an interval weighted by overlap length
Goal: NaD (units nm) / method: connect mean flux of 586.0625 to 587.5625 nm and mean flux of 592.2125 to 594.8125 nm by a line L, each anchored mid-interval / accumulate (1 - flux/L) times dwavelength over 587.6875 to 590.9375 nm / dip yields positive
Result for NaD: 0.24 nm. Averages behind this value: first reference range 88.3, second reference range 85.6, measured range 80.9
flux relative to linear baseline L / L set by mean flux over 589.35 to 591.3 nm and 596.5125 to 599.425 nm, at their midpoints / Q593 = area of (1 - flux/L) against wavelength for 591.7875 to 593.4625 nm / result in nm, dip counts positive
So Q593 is -0.11 nm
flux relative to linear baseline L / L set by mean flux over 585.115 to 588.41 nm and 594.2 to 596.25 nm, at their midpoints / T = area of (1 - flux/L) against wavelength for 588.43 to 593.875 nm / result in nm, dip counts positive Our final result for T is 0.19 nm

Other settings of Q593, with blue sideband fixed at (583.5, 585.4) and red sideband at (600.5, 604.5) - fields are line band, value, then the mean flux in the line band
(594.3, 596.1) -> 0.090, 83.4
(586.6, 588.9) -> 0.097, 86.7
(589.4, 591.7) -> 0.218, 80.9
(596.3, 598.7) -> 0.012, 86.5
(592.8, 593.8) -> 0.030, 85.8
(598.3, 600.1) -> -0.038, 88.2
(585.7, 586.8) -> 0.029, 88.6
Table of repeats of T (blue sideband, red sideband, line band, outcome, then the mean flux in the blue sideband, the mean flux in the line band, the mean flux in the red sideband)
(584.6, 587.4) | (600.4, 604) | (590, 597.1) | 0.18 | 89.7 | 84.9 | 84.3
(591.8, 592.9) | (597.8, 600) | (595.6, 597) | 0.02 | 87.2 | 86.4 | 87.8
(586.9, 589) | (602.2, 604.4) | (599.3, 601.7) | 0.14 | 86.9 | 82.1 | 87.1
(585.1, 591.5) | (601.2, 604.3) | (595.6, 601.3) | 0.03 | 84.9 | 85.4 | 86.3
